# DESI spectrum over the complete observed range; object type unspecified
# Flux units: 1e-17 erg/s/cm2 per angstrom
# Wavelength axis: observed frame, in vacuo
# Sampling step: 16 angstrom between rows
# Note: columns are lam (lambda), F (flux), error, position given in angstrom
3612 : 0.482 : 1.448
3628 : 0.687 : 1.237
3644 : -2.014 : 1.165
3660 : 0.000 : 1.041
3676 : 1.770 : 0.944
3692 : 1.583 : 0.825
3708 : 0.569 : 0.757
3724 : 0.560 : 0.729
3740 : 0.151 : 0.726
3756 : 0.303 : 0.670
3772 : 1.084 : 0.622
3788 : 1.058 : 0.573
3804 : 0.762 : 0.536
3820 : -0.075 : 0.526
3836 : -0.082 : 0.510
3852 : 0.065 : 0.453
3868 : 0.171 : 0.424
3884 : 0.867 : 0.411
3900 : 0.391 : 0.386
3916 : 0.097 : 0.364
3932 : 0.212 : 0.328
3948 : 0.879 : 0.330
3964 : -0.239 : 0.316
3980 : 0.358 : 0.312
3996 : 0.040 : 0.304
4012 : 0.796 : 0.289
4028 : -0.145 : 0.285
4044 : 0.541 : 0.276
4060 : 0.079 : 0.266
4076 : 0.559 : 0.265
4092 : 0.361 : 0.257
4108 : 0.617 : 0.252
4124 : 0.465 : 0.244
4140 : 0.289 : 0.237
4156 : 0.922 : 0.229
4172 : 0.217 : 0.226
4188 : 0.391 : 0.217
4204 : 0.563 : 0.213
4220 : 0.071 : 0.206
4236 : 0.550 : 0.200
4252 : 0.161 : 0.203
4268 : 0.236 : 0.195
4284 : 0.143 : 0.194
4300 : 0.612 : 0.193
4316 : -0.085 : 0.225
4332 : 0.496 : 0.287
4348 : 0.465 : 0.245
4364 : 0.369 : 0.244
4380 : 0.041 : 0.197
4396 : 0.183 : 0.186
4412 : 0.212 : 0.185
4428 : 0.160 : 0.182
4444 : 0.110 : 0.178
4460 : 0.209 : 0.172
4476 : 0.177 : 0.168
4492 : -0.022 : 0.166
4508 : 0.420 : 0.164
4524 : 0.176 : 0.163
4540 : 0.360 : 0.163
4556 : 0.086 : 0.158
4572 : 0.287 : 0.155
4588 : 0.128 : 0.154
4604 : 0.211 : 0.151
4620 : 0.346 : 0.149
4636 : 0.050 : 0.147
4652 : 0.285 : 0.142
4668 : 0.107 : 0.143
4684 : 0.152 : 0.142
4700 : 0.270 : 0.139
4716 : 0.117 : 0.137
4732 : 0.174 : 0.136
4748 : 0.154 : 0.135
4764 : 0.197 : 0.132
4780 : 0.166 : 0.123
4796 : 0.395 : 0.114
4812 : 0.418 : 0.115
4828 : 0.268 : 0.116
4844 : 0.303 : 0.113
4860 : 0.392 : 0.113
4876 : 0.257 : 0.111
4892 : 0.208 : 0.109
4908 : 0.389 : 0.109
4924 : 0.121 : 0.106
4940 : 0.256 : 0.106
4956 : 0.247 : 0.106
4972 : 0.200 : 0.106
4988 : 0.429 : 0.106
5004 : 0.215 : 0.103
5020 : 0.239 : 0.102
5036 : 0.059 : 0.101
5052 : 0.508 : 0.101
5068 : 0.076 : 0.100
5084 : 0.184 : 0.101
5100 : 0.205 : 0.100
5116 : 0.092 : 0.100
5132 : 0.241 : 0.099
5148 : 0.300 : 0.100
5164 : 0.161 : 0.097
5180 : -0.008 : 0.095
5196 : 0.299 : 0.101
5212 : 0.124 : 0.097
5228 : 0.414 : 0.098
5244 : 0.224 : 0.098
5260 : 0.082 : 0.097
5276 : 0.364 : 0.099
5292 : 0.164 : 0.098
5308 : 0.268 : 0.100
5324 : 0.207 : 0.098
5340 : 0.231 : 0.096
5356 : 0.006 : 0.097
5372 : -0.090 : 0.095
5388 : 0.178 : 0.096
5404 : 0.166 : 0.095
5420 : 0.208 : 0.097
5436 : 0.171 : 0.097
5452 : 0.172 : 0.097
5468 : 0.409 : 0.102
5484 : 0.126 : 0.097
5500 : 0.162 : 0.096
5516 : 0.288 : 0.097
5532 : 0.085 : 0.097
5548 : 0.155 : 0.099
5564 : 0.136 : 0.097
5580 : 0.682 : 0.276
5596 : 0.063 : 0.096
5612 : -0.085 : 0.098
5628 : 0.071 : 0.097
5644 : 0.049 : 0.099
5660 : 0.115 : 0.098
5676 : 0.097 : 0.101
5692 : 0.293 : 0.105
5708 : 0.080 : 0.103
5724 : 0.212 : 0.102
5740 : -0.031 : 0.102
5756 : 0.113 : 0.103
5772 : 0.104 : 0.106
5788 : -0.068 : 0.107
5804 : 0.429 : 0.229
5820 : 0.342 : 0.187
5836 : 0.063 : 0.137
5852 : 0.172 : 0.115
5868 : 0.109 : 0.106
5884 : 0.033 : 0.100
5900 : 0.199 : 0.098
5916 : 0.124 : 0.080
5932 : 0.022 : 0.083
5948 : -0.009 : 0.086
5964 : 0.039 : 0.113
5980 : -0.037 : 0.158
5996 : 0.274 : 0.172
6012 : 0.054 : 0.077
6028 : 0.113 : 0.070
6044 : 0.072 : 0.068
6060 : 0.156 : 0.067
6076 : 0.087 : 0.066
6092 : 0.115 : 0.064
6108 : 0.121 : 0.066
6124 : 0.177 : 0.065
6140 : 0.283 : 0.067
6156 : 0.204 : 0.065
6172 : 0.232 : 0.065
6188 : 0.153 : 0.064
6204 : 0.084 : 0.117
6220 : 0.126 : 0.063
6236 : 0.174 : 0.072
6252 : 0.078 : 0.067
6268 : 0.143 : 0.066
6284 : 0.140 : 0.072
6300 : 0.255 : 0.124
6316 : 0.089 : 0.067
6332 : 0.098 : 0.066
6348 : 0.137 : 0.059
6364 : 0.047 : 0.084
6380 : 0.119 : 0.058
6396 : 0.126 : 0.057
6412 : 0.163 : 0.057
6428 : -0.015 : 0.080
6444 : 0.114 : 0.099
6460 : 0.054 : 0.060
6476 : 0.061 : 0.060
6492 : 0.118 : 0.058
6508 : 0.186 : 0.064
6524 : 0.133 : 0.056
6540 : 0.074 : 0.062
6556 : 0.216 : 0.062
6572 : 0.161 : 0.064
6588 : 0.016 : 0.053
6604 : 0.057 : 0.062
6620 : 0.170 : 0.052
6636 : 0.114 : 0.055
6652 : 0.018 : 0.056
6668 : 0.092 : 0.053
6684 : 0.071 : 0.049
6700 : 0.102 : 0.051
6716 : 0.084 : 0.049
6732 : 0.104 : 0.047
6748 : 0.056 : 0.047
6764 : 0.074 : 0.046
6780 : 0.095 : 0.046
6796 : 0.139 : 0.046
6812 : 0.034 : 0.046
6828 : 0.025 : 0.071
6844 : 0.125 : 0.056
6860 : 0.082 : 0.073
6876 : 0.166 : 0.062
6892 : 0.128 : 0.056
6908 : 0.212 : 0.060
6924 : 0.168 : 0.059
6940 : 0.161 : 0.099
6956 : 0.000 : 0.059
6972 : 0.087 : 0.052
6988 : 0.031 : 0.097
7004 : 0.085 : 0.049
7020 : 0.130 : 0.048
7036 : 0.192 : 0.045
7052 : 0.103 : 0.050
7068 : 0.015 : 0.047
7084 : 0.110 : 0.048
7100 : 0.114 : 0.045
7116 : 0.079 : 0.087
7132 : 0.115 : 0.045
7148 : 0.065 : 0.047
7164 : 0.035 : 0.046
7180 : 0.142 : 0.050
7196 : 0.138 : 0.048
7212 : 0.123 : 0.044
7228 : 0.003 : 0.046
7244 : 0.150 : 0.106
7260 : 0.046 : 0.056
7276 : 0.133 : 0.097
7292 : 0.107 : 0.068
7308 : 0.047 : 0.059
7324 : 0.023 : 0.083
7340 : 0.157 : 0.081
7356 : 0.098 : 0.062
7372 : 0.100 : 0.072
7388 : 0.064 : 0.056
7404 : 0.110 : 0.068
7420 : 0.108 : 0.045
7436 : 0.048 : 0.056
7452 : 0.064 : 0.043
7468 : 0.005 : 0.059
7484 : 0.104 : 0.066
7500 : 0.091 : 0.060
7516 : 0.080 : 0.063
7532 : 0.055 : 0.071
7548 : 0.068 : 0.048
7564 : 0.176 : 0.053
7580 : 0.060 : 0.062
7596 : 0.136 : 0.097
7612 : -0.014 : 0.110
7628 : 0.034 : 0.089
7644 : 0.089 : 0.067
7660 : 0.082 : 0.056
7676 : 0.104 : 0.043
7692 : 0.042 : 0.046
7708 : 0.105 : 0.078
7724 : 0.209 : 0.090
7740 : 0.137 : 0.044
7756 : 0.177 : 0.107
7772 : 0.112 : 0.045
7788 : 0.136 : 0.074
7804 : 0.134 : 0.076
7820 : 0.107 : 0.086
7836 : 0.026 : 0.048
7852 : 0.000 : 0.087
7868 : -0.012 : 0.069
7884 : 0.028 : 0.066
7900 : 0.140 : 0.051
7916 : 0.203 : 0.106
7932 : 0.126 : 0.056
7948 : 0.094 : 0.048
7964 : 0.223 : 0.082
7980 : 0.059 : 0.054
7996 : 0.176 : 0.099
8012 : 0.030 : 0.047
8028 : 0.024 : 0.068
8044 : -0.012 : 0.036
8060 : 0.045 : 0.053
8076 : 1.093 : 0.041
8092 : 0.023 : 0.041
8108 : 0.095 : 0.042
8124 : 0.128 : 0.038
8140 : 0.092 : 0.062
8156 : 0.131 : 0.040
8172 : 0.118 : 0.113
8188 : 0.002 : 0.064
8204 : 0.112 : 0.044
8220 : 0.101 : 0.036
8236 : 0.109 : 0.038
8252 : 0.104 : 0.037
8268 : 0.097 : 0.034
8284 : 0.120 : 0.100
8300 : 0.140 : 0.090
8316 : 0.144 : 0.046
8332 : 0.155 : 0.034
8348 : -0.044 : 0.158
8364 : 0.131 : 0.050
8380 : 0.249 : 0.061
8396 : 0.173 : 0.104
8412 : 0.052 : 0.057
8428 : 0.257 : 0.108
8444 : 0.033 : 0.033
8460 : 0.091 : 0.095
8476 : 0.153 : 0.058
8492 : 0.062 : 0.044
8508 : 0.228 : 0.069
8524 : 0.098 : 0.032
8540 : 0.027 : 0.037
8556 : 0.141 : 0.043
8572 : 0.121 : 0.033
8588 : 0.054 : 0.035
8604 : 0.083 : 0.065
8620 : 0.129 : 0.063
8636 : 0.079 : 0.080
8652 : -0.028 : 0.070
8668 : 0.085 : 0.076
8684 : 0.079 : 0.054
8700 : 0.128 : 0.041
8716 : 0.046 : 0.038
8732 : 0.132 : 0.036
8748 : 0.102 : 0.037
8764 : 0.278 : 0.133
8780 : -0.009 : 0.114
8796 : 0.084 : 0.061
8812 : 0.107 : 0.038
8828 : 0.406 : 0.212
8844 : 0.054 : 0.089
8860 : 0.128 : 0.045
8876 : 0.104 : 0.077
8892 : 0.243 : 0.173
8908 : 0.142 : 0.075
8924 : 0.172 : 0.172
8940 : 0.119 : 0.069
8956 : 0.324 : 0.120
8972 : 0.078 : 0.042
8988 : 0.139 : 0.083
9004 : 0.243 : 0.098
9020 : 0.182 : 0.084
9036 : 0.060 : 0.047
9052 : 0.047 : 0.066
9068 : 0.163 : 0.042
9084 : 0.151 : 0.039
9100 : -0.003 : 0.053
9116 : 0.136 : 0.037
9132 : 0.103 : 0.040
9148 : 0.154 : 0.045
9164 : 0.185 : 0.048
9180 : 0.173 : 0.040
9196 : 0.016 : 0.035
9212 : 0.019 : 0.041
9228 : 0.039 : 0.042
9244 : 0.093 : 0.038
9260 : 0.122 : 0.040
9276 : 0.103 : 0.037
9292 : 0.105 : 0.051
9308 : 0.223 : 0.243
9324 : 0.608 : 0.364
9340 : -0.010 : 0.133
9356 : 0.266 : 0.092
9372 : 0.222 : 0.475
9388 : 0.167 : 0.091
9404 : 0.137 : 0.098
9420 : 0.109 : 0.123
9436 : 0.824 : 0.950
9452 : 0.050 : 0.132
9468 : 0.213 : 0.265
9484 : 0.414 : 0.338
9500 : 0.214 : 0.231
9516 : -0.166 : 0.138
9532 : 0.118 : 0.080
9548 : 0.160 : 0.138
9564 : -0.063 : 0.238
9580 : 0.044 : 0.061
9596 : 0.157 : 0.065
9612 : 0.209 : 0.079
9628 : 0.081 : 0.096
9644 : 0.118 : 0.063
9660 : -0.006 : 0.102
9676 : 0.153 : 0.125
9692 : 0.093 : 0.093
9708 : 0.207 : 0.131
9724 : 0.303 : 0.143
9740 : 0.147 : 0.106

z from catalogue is 1.17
